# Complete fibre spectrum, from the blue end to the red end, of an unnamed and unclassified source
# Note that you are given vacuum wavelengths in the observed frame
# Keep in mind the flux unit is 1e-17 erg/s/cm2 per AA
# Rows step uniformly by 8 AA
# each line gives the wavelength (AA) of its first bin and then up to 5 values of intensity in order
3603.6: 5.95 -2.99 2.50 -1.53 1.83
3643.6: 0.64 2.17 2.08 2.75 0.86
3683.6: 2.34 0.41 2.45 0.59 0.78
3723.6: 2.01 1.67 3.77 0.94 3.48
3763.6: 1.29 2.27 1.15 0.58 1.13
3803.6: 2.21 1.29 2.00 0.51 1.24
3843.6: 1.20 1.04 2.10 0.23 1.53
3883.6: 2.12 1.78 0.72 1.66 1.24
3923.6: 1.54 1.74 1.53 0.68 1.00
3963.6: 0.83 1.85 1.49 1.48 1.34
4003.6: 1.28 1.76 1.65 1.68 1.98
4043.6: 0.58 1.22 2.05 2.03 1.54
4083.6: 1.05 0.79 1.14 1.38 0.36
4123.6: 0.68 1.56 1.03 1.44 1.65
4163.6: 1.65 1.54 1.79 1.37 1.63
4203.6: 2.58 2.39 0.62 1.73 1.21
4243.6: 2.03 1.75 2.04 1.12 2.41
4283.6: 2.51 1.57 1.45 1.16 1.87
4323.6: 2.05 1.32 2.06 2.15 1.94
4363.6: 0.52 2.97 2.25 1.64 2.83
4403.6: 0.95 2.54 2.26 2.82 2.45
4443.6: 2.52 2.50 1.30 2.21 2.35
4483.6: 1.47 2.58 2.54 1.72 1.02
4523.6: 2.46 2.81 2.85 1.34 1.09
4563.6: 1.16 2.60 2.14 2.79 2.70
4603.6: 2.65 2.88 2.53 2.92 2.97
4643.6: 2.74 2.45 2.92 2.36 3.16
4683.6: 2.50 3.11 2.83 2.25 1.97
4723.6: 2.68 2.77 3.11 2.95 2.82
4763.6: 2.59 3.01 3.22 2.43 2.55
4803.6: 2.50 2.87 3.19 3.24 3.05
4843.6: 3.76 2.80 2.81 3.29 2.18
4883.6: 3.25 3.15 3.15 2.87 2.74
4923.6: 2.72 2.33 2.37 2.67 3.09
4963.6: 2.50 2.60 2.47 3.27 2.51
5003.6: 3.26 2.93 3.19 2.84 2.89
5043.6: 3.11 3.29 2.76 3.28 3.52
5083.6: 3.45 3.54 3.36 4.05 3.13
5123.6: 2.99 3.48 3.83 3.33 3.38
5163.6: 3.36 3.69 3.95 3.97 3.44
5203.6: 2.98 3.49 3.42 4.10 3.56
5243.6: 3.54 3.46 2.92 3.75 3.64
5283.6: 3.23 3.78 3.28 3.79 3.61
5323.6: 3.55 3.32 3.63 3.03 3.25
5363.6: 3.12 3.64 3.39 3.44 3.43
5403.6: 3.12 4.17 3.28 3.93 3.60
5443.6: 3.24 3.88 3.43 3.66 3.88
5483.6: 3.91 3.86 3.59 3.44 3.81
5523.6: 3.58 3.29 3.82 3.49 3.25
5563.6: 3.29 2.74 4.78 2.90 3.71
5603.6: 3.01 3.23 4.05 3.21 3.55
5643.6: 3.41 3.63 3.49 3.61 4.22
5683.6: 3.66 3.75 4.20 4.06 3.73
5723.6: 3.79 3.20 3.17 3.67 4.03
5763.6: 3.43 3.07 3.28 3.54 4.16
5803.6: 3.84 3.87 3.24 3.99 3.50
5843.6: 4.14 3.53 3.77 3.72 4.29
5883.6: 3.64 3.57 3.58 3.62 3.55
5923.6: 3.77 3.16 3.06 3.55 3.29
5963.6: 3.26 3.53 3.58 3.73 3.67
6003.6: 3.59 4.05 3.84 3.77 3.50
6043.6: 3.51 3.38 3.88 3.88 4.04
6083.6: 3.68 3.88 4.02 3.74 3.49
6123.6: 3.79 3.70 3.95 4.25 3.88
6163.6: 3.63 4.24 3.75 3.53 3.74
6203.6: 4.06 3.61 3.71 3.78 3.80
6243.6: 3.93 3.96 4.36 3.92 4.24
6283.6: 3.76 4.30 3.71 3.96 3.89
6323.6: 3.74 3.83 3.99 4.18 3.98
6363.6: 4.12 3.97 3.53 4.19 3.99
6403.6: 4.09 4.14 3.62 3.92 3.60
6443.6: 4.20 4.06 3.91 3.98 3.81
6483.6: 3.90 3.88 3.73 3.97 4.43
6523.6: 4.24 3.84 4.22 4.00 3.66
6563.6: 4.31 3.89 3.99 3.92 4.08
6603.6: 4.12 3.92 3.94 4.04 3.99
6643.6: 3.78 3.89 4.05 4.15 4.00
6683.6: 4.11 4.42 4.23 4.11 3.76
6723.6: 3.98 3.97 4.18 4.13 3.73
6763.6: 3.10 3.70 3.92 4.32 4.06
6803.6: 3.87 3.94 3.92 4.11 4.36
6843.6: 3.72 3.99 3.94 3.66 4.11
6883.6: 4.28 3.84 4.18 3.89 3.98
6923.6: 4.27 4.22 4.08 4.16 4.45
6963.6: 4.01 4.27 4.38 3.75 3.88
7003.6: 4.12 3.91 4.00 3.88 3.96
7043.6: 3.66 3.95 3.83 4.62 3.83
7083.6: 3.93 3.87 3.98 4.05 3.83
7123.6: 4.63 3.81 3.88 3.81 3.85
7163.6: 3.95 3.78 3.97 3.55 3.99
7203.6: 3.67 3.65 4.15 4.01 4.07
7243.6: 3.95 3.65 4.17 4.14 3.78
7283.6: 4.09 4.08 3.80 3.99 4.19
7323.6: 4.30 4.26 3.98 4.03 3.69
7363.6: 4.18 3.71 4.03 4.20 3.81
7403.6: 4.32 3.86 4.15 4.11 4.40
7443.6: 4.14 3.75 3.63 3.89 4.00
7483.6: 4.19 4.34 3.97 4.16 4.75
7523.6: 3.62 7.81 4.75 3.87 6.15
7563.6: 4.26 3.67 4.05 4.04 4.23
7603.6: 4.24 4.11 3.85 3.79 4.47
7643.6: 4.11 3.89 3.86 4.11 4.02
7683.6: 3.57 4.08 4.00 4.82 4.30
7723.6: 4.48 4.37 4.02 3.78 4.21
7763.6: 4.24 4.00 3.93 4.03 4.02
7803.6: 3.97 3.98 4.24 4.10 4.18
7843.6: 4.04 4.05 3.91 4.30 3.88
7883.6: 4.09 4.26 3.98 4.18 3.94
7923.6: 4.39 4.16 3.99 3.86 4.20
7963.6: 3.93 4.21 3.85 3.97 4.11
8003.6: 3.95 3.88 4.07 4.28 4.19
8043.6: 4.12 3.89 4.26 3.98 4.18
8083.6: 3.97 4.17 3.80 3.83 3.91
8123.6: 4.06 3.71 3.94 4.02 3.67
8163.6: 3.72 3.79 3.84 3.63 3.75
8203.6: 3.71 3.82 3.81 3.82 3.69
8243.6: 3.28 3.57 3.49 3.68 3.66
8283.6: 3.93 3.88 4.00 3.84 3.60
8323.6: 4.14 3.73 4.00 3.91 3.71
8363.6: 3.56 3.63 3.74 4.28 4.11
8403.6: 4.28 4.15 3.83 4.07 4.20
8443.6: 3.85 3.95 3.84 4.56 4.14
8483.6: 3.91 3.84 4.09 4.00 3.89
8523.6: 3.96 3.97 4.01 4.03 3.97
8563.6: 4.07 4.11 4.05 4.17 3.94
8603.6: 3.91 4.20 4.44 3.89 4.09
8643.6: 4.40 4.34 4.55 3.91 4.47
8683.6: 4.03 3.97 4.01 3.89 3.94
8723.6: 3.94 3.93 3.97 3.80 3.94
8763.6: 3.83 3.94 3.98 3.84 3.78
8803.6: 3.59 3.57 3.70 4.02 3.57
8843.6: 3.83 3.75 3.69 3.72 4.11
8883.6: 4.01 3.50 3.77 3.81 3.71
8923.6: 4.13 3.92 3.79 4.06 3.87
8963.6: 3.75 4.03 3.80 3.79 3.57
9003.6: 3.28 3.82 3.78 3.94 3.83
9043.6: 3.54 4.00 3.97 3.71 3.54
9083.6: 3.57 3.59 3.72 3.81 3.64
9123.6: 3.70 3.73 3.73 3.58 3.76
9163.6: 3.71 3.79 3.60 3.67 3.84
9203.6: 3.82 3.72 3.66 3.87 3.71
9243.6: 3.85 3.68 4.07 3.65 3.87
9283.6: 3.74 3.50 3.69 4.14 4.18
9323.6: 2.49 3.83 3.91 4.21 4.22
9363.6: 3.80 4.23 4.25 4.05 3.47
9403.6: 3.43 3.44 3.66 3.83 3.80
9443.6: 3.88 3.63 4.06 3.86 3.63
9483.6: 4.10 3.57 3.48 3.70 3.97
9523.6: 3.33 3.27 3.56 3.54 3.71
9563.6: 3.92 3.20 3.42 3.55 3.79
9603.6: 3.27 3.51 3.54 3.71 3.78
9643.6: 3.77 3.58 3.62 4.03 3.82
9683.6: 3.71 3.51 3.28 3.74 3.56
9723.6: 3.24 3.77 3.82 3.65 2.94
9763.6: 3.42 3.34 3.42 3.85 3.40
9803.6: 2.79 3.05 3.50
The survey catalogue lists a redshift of 0.148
